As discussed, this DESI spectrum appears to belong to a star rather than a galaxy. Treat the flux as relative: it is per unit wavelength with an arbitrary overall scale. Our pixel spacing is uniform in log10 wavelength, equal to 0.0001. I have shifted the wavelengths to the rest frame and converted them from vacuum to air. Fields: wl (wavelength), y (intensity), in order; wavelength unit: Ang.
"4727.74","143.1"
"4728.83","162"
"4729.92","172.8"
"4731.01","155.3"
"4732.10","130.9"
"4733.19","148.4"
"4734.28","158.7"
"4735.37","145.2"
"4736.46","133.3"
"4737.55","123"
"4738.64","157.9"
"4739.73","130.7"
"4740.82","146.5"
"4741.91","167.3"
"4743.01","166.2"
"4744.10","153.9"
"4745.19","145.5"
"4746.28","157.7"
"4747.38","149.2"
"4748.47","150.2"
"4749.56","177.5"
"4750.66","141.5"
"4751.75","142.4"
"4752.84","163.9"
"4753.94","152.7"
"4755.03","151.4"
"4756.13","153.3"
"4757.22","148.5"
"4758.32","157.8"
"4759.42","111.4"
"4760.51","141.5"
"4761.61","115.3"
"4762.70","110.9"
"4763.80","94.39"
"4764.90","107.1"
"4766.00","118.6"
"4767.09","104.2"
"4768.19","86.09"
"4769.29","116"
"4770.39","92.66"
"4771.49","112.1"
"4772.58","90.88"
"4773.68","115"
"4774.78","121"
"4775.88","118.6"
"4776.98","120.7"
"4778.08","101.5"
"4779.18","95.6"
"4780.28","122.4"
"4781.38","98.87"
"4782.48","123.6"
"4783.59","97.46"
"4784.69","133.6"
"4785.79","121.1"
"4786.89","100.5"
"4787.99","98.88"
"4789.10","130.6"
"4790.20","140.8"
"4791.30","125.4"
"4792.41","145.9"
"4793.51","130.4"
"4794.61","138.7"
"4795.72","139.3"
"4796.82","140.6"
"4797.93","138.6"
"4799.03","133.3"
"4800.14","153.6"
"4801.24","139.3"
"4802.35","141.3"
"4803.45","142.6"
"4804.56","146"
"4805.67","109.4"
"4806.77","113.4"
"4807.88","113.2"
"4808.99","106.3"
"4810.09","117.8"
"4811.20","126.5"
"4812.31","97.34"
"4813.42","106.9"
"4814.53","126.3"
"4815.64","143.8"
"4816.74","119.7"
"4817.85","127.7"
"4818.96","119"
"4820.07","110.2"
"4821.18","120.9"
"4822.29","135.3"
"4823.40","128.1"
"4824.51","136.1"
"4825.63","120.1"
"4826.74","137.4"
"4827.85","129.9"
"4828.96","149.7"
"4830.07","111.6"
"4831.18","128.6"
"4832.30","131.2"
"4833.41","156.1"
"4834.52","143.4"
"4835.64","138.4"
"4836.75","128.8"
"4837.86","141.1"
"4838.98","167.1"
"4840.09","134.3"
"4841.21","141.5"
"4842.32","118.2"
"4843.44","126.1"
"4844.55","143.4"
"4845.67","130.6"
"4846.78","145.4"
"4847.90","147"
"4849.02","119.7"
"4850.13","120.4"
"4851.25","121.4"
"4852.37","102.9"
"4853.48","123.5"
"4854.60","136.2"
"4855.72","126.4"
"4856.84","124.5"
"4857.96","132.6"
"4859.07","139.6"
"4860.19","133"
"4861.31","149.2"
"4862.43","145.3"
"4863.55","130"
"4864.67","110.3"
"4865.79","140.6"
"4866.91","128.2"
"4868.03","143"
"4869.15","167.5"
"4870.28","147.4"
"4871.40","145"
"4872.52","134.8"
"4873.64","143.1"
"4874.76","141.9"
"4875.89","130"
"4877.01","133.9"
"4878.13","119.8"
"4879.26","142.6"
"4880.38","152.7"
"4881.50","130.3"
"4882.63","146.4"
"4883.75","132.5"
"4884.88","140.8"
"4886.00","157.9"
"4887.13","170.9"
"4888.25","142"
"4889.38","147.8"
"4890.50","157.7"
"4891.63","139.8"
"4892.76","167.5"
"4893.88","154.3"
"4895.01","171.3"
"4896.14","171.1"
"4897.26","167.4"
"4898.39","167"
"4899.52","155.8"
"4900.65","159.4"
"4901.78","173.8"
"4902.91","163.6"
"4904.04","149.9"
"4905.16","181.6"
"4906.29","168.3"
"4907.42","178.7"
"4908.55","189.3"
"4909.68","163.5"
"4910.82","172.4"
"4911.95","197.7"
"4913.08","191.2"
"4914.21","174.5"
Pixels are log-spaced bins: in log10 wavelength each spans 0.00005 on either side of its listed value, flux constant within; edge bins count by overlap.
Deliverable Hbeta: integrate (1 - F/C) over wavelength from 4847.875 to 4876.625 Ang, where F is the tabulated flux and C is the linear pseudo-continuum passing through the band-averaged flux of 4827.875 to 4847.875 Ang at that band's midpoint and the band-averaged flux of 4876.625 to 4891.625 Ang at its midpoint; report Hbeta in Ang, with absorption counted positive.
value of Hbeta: 1.5 Ang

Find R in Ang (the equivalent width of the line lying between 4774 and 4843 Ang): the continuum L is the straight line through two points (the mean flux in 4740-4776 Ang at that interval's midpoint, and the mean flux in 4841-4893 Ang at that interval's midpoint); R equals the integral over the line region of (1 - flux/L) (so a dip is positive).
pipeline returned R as 4.1 Ang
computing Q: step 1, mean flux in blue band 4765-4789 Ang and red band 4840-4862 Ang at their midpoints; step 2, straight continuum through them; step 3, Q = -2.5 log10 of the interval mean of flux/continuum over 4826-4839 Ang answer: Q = -0.097 mag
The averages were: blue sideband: 109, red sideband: 131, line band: 137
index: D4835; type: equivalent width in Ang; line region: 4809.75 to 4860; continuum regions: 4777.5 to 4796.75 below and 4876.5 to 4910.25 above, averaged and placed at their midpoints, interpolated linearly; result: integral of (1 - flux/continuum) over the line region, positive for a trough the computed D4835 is 2.6 Ang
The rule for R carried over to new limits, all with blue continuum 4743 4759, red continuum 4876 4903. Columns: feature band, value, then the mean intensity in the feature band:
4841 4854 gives 2.1 Ang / 128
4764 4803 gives 8.5 Ang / 120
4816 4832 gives 2.7 Ang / 127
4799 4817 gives 3.2 Ang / 126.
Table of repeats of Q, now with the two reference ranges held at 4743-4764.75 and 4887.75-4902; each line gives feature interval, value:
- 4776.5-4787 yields 0.290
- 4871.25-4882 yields 0.147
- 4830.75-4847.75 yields 0.107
